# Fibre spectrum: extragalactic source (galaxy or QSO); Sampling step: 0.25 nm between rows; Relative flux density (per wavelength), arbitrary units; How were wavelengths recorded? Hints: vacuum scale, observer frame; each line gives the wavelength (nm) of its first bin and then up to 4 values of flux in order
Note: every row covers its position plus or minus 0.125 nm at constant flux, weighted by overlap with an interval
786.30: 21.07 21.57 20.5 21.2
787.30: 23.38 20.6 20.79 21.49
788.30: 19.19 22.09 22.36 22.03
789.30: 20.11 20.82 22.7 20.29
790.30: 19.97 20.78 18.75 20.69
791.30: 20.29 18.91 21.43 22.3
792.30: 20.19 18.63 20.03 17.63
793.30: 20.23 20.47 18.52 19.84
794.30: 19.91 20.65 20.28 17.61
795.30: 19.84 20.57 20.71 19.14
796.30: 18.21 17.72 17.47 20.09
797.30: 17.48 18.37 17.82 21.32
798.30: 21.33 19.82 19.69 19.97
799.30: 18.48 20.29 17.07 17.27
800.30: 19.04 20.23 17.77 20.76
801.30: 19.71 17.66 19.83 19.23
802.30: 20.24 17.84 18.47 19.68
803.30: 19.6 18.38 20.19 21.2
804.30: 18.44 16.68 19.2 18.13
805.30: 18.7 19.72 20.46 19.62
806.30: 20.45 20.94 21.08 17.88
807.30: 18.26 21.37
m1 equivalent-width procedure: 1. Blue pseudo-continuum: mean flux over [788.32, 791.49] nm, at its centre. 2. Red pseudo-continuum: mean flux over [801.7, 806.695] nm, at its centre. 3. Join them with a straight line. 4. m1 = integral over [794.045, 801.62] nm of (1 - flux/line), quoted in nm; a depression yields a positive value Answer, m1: 0.29 nm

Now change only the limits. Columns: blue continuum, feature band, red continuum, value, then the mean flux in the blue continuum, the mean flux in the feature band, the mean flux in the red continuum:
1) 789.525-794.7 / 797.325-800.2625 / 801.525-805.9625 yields 0.060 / 20.1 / 19.2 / 19.1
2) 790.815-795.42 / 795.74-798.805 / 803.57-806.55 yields 0.087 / 19.8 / 19.1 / 19.4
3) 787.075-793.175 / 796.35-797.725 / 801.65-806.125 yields 0.118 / 20.7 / 18.2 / 19.2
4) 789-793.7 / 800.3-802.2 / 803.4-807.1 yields 0.036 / 20.3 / 19.3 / 19.4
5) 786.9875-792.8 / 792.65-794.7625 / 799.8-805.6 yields 0.061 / 20.8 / 19.7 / 19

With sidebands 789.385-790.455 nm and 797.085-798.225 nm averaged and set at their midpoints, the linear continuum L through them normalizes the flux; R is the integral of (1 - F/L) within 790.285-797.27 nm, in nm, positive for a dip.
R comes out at 0.11 nm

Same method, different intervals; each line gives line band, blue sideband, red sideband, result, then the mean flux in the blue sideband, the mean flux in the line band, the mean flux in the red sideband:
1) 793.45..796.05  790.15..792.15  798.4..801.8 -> 0.01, 20.4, 19.8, 19.1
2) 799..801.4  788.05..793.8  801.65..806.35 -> 0.07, 20.4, 19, 19.2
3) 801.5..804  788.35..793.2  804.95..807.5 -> 0.07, 20.5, 19.2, 19.6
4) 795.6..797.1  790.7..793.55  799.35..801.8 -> 0.04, 20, 18.9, 18.9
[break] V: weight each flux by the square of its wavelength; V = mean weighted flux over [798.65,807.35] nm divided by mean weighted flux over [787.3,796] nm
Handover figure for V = 0.97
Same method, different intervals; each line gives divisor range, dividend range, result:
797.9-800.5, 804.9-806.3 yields 1.02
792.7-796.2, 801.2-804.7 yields 0.99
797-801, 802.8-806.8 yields 1.03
